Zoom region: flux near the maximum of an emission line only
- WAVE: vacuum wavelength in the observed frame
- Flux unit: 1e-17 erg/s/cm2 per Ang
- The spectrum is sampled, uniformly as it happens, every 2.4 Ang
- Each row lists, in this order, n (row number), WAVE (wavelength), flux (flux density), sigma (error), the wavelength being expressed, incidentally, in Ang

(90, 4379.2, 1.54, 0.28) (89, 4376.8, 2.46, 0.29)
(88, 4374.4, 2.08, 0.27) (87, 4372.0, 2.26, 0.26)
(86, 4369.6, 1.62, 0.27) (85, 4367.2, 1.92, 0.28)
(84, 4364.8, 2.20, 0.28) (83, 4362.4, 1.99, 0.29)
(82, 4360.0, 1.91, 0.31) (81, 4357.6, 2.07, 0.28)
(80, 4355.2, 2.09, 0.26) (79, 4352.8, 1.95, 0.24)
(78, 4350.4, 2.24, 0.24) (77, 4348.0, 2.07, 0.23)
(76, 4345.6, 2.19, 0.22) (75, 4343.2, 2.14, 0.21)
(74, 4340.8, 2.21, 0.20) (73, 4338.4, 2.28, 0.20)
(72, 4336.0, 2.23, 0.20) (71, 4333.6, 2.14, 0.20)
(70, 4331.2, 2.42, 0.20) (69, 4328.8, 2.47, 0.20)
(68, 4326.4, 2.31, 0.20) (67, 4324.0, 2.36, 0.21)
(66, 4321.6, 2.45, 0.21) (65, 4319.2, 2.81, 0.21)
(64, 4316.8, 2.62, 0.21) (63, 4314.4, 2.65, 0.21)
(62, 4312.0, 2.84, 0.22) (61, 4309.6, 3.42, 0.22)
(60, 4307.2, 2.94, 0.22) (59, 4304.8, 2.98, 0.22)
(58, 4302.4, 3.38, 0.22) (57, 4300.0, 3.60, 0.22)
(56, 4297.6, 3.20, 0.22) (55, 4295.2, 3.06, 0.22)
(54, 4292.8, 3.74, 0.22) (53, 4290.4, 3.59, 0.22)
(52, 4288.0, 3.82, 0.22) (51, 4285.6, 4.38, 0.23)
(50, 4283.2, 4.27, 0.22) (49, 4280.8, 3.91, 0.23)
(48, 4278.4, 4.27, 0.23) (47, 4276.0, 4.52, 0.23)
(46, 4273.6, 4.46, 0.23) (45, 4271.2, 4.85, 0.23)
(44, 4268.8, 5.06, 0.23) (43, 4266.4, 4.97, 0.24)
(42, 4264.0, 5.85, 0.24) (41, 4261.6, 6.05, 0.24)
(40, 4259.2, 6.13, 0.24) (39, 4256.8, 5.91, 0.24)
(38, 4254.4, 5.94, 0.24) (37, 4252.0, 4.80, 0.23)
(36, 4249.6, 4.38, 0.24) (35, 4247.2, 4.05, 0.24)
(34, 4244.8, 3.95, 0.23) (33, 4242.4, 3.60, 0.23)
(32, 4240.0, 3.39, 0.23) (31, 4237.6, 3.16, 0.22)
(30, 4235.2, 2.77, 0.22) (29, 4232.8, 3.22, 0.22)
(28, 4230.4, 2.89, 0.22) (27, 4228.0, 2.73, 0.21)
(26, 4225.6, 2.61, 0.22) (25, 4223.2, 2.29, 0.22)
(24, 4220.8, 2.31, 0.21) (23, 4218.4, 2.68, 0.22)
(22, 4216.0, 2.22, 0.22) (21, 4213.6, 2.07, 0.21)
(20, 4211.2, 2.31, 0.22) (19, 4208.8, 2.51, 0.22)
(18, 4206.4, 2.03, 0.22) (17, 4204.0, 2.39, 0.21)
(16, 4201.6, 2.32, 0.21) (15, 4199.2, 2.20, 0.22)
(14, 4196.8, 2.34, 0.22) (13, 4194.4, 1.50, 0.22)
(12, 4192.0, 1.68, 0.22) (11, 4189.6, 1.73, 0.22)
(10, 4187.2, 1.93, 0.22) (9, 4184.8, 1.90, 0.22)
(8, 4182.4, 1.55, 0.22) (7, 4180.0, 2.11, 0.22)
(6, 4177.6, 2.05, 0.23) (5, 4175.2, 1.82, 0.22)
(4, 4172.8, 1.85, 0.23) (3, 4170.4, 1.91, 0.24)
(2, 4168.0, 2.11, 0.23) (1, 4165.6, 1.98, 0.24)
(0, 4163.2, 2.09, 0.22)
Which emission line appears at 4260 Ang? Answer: C IV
